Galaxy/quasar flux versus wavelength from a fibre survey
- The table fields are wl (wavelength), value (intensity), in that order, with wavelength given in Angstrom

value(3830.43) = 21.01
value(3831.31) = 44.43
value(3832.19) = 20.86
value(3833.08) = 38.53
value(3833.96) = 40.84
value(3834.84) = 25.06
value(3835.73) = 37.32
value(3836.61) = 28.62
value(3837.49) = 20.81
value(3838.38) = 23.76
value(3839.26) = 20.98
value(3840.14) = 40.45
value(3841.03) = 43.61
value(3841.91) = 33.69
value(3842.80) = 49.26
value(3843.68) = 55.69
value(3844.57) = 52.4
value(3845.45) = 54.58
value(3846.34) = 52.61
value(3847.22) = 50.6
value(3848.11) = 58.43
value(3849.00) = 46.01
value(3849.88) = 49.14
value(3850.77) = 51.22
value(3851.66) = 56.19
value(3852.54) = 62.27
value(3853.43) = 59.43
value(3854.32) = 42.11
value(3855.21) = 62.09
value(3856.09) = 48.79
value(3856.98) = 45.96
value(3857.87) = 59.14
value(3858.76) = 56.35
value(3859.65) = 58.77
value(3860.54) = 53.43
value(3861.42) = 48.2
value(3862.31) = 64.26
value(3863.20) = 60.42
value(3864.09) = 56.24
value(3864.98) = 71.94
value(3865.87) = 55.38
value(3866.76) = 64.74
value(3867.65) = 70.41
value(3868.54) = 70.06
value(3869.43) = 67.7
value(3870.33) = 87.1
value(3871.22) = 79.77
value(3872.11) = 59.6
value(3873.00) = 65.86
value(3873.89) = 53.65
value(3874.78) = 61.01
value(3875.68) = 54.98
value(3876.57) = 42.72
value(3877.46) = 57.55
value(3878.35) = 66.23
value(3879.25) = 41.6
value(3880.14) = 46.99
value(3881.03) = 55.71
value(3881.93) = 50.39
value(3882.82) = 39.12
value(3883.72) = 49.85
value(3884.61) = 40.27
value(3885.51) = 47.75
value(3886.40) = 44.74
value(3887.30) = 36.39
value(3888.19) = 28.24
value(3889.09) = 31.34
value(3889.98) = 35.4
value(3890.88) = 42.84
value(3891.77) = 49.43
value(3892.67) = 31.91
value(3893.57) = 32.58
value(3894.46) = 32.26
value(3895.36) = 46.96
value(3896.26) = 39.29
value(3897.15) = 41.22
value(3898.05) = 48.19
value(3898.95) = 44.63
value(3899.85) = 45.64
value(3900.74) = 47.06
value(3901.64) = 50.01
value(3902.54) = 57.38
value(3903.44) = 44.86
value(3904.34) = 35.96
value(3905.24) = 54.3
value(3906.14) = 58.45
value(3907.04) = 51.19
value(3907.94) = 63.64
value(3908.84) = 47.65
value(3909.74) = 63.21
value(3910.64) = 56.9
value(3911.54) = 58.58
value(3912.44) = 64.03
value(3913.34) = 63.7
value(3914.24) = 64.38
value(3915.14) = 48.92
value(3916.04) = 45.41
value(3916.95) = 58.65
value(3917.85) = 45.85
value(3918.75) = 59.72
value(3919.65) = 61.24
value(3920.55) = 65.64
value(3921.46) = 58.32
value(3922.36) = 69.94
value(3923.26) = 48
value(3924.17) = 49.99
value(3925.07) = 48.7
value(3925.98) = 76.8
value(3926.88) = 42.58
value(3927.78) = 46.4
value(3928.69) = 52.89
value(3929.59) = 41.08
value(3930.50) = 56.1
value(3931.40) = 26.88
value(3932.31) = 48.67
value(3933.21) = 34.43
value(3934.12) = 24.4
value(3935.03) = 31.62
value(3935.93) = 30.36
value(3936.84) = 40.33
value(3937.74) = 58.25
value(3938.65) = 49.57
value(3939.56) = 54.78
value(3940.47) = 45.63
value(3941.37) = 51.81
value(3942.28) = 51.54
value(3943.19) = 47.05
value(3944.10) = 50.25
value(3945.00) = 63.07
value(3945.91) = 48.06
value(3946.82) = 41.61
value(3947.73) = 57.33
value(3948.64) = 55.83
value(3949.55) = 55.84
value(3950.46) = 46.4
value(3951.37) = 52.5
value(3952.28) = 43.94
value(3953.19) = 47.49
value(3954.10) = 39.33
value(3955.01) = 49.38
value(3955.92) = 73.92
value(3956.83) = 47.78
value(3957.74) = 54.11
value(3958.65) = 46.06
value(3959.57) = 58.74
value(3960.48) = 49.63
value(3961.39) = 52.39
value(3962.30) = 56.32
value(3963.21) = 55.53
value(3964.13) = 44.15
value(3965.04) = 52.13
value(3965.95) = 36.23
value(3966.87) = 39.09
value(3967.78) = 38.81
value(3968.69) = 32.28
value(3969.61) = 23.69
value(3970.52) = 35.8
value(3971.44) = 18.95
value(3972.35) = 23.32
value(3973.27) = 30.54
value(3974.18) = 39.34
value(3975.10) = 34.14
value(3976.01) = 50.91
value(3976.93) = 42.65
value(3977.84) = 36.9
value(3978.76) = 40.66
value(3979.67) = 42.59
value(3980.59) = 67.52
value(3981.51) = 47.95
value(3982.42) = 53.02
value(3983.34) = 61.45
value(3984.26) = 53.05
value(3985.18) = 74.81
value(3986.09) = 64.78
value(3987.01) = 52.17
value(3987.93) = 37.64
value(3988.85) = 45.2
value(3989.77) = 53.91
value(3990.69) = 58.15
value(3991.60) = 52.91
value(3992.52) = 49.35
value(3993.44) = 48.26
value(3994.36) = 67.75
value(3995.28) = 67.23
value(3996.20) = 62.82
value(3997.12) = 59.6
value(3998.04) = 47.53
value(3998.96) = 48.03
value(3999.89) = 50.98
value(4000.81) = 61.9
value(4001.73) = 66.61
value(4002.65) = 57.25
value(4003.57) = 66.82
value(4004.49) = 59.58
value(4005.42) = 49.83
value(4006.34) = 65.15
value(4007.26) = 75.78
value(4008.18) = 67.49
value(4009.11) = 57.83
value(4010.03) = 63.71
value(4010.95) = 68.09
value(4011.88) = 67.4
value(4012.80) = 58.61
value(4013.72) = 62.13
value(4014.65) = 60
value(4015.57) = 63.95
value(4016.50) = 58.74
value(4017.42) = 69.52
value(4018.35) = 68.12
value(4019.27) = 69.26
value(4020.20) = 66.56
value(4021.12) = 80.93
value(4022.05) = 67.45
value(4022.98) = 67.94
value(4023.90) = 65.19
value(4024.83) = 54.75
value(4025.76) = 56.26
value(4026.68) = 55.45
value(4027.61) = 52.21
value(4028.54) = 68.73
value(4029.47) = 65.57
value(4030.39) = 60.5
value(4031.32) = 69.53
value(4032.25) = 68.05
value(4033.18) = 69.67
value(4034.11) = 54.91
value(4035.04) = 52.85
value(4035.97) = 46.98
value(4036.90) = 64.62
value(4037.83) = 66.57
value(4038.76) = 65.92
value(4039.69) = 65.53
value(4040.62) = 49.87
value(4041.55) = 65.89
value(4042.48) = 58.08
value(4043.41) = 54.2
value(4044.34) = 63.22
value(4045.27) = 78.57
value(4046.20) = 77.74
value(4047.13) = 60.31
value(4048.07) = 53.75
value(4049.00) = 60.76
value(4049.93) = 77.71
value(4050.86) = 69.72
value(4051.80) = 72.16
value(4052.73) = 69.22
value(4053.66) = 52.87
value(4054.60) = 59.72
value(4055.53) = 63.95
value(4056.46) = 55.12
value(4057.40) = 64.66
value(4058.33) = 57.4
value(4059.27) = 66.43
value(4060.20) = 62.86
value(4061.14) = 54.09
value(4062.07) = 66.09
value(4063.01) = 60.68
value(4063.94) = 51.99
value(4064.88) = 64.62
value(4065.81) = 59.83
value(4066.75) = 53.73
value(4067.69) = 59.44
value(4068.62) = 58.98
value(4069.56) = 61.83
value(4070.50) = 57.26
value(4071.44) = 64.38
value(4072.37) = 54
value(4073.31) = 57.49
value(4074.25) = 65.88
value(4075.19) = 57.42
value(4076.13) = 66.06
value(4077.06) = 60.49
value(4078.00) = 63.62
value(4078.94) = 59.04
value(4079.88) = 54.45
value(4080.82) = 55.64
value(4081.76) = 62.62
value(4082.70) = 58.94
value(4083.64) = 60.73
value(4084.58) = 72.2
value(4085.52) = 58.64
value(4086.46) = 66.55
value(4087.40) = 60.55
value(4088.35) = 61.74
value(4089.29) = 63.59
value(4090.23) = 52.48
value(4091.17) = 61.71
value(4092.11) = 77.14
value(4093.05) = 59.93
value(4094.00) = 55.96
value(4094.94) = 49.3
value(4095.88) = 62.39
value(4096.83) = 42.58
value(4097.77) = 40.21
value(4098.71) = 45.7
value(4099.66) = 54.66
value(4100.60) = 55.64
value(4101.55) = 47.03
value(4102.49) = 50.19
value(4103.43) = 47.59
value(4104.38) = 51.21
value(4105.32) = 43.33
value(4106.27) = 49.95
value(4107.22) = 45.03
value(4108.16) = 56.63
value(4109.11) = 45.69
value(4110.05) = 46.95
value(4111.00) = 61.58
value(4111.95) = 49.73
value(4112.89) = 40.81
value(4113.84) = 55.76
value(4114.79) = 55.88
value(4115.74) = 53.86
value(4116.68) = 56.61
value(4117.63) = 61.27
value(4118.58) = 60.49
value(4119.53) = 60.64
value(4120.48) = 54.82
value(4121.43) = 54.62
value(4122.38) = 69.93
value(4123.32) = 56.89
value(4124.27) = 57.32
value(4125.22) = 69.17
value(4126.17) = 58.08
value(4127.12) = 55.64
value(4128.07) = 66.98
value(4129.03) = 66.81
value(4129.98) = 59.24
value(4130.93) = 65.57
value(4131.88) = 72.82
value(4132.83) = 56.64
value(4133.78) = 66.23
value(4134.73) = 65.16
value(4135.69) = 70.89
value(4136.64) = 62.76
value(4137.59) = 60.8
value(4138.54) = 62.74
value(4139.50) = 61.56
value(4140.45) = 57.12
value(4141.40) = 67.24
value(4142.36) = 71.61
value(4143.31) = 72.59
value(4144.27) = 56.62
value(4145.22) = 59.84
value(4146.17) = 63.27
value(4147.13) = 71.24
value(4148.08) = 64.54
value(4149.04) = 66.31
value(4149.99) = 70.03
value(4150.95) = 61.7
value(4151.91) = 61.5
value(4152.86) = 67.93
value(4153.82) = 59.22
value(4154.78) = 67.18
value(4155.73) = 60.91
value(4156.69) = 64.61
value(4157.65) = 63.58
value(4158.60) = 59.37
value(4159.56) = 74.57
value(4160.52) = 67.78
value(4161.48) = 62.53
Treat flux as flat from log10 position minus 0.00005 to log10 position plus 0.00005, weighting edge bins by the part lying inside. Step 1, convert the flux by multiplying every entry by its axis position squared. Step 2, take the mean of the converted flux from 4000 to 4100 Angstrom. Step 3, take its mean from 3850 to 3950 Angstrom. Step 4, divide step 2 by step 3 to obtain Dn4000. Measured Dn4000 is 1.3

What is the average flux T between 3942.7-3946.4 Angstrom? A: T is 52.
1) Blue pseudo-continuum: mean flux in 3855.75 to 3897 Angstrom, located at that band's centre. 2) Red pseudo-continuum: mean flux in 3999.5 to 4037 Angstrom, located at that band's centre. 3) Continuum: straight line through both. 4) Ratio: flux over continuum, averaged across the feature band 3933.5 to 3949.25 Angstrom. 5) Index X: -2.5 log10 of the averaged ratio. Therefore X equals 0.209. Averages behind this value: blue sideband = 52.2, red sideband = 62.9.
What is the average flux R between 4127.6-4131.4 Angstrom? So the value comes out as 64.5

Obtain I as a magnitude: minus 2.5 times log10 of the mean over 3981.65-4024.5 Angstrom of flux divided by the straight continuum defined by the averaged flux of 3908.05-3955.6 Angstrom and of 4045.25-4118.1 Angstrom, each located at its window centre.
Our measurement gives -0.117 mag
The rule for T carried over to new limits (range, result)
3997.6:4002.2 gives 55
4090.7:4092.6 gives 69.5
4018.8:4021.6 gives 72.3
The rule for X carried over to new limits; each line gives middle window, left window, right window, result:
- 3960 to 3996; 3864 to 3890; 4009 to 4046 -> 0.27 mag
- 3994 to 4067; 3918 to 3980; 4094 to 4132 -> -0.23 mag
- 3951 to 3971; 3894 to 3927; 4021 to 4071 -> 0.20 mag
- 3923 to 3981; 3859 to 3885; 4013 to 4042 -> 0.31 mag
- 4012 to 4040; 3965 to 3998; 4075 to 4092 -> -0.19 mag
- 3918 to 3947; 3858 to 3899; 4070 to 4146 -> 0.09 mag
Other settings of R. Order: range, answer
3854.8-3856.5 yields 55.7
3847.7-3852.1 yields 52.1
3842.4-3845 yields 52.5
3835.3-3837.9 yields 29.1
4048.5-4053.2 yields 69.9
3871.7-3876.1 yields 59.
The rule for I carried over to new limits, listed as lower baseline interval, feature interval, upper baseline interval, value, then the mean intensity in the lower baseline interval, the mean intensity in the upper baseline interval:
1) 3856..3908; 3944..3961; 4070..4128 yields 0.032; 51.5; 56.7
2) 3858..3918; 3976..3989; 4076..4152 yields 0.073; 52.4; 59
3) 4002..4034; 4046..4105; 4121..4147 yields 0.076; 64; 63.4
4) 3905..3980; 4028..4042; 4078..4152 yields -0.154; 48.5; 58.9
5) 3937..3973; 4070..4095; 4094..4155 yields -0.096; 47.2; 58.5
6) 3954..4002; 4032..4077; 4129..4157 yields -0.102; 49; 64.5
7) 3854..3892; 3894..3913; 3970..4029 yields 0.093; 54.1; 56.1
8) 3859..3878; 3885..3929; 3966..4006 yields 0.159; 62.1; 49.1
